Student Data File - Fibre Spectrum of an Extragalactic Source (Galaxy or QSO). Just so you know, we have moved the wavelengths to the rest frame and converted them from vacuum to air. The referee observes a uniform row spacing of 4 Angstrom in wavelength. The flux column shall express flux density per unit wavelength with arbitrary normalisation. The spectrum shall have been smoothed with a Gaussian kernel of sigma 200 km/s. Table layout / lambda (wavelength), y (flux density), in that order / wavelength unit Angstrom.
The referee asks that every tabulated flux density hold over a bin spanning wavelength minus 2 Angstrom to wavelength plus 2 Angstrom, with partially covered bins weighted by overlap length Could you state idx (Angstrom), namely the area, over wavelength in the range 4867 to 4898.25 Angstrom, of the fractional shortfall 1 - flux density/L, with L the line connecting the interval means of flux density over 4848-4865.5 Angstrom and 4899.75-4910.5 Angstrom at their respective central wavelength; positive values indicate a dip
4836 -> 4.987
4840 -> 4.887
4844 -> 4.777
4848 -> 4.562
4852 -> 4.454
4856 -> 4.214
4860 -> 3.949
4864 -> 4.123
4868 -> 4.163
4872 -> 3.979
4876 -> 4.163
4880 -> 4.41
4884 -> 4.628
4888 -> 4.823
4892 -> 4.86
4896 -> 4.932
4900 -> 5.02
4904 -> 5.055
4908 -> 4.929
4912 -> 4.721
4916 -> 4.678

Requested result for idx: 0.9 Angstrom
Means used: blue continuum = 4.23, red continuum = 4.99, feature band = 4.51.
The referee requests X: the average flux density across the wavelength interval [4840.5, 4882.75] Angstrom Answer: 4.31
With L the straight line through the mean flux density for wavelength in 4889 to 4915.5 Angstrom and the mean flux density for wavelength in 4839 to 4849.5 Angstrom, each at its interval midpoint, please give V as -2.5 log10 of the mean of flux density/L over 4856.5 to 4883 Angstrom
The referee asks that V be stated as 0.16 mag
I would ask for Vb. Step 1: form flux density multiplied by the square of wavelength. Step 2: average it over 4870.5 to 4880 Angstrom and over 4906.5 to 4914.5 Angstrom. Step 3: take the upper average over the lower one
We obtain 1.18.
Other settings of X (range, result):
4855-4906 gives 4.49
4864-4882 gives 4.17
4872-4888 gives 4.4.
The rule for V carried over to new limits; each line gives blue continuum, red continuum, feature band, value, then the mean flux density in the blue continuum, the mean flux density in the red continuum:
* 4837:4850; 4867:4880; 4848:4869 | 0.06 mag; 4.76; 4.14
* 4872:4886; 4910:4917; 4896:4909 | -0.09 mag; 4.34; 4.7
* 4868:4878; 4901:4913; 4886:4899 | -0.07 mag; 4.09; 4.93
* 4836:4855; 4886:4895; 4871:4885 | 0.12 mag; 4.68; 4.85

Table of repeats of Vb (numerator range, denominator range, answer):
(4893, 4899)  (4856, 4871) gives 1.22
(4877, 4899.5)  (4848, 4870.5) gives 1.14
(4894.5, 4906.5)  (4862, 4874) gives 1.24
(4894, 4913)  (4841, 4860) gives 1.13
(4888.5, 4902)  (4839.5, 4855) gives 1.09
